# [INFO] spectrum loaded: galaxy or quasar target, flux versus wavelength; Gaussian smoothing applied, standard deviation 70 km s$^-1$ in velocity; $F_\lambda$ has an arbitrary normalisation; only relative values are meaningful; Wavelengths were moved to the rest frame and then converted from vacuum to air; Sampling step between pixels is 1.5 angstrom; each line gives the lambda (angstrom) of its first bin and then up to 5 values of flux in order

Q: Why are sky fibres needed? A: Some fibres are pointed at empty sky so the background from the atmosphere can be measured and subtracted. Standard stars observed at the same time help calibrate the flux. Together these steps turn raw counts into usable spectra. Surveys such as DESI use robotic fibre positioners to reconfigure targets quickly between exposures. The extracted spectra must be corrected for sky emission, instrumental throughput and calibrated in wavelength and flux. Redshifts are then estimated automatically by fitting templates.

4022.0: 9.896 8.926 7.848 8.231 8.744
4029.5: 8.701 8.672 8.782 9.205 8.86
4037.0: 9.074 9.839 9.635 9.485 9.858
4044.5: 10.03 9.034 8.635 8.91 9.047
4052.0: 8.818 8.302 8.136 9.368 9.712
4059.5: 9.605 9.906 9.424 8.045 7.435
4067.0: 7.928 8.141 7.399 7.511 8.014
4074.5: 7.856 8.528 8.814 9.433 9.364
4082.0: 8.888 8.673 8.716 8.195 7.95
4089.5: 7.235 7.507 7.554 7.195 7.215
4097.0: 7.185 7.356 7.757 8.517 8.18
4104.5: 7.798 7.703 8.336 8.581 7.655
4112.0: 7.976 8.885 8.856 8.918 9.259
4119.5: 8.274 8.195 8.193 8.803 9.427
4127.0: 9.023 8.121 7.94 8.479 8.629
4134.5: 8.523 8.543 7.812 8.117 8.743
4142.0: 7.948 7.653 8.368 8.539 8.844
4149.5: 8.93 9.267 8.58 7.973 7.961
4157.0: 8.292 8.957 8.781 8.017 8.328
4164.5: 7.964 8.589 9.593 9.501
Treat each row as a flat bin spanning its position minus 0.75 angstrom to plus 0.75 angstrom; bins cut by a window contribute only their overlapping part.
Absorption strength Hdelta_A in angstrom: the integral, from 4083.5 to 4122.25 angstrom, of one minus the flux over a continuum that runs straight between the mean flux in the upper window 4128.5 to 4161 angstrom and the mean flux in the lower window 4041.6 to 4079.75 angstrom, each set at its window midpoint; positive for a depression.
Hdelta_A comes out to 2.3 angstrom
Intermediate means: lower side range 8.73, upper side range 8.41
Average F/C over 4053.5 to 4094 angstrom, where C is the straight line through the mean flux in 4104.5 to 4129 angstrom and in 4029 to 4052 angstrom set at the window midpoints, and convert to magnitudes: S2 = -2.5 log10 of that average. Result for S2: 0.06 mag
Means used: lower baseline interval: 9.18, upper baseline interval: 8.49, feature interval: 8.41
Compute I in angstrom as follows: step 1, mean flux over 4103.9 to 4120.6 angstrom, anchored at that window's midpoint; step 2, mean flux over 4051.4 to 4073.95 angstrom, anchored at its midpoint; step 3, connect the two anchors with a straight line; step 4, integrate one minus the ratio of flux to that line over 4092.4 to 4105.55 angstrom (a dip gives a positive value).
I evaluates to 1.2 angstrom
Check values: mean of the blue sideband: 8.51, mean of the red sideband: 8.39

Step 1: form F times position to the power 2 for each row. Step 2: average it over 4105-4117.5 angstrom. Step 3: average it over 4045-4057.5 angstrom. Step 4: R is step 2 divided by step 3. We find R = 0.98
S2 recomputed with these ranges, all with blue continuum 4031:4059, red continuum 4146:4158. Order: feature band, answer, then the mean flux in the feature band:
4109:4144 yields 0.03 mag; 8.44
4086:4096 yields 0.18 mag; 7.54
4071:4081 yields 0.06 mag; 8.51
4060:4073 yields 0.10 mag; 8.24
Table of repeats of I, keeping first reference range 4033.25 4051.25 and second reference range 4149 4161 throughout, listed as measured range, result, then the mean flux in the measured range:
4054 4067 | 0.4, 8.88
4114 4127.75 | 0.0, 8.77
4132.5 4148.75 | 0.6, 8.33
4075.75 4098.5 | 2.2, 8.13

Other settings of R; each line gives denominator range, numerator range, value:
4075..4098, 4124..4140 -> 1.06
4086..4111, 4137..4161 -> 1.11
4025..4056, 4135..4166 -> 0.99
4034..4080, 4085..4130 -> 0.94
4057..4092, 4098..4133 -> 1.01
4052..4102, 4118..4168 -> 1.06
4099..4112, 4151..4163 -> 1.07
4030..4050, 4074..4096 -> 0.91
